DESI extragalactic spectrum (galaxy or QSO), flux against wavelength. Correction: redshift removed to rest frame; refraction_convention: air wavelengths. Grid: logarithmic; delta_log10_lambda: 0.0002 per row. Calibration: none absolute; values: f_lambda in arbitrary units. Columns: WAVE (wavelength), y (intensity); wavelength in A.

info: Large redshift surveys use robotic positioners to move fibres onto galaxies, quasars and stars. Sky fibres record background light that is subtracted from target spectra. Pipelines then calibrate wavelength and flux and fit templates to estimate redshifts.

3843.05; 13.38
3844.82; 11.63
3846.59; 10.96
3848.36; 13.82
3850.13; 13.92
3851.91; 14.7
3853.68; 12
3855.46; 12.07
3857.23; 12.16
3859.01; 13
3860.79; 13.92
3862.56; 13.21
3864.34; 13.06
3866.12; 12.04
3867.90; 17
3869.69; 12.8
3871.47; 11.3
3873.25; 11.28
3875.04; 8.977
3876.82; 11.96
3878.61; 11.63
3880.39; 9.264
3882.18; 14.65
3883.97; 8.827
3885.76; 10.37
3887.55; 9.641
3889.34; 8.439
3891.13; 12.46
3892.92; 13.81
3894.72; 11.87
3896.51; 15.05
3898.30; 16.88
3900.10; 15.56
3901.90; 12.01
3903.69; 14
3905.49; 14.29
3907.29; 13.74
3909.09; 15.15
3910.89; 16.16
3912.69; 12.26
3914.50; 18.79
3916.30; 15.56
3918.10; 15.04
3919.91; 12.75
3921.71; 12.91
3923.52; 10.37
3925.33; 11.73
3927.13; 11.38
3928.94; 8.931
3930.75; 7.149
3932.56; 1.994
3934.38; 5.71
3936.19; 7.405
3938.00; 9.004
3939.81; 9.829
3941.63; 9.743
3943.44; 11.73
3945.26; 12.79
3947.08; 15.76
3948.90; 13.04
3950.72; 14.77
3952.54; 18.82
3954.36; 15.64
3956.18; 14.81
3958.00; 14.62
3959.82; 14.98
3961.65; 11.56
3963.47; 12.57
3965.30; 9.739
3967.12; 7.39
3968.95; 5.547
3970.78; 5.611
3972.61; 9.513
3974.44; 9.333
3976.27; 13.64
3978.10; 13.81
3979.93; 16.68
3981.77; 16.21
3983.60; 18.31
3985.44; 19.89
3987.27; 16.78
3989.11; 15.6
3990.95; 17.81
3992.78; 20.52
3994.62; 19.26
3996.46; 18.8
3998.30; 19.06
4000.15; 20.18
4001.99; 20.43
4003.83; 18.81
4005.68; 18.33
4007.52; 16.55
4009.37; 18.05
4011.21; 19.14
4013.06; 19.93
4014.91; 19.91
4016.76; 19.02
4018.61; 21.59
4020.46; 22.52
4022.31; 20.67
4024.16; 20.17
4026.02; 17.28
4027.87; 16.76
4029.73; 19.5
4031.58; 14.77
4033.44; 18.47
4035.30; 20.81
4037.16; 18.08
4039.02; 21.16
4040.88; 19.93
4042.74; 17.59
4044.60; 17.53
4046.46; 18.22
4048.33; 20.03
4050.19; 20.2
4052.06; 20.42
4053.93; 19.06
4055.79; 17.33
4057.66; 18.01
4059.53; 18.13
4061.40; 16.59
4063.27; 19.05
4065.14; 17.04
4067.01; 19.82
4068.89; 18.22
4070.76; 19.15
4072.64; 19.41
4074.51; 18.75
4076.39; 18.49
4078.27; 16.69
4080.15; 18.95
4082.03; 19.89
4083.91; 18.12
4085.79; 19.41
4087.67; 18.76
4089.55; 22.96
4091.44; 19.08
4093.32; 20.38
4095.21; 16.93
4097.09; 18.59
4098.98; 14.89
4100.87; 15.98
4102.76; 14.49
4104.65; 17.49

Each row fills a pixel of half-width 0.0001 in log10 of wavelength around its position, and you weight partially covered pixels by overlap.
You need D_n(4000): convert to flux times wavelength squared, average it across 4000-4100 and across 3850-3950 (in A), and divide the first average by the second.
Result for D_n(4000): 1.68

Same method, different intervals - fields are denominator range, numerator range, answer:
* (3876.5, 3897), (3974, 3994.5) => 1.52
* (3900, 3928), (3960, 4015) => 1.17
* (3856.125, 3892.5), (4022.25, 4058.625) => 1.73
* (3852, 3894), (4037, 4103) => 1.72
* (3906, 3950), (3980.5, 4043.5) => 1.69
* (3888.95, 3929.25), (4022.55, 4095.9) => 1.49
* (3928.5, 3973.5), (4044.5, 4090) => 1.85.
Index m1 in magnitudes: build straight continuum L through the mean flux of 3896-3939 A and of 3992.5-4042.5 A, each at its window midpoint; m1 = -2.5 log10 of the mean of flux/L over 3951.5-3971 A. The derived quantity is 0.24 mag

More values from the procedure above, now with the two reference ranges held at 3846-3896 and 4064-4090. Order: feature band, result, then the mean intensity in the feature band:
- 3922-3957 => 0.29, 11.1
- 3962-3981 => 0.42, 10.5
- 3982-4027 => -0.16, 19.1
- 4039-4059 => -0.06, 18.9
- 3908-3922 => -0.10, 14.9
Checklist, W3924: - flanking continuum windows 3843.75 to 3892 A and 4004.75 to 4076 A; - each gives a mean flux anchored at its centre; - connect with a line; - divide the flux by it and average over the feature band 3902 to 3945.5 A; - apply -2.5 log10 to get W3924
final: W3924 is 0.22 mag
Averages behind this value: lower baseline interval 12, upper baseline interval 18.9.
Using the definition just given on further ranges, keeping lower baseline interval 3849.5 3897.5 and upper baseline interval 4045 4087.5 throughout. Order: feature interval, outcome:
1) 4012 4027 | -0.18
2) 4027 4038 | -0.03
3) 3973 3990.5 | 0.03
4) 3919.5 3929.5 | 0.22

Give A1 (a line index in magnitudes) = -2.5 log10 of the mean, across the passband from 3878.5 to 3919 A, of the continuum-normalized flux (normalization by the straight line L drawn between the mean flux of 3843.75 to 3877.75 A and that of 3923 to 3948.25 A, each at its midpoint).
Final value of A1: -0.21 mag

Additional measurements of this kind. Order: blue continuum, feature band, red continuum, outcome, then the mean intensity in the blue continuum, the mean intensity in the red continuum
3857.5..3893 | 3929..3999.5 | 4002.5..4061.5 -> 0.23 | 11.8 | 18.9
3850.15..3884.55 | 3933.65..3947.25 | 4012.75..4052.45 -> 0.47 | 12.4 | 19.3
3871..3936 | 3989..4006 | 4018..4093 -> -0.17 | 11.9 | 19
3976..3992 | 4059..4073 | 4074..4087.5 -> 0.00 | 16.7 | 18.6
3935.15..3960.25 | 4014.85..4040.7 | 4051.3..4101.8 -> -0.18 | 13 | 18.5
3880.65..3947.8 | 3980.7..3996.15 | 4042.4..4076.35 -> -0.18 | 12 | 18.6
